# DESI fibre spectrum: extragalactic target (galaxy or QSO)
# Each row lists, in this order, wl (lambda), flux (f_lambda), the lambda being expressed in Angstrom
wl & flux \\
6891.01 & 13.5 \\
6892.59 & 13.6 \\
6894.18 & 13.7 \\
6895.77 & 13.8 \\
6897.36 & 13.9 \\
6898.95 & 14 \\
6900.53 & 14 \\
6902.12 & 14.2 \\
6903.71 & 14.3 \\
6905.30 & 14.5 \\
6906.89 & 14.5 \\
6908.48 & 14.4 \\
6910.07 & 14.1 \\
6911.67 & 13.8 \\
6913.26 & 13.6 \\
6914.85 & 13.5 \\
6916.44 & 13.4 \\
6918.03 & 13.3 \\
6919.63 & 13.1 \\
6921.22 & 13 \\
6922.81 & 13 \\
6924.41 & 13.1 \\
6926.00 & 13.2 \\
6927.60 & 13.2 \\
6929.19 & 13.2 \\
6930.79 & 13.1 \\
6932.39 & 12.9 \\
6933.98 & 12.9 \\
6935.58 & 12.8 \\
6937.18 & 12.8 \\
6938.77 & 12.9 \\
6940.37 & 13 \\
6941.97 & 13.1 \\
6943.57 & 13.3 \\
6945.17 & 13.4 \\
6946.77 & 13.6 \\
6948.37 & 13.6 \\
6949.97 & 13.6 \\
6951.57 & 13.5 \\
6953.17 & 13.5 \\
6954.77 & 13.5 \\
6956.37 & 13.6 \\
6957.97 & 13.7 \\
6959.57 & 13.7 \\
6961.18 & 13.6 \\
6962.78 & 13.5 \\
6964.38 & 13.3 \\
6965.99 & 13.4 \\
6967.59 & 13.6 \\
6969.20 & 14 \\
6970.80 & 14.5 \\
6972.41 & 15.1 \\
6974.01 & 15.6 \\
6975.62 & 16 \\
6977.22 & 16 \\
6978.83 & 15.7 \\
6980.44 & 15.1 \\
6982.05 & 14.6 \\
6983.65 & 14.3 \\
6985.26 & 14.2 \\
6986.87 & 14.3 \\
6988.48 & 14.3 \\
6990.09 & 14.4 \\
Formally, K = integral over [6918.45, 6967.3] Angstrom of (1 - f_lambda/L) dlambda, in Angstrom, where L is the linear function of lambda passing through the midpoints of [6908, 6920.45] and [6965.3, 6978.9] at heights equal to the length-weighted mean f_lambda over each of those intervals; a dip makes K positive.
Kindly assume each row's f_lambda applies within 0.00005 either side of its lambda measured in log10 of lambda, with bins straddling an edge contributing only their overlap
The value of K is 3.3 Angstrom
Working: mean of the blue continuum 13.6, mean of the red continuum 14.9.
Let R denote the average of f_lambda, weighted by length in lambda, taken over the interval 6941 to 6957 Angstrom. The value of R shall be 13.5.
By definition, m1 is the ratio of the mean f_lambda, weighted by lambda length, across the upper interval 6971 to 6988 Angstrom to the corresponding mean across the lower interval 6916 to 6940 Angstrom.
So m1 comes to 1.15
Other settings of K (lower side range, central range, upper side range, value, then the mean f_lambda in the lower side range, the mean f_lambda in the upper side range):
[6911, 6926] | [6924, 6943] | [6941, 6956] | 0.51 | 13.3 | 13.5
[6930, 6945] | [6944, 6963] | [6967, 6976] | 0.36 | 13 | 14.8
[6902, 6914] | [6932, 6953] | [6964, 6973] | 1.28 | 14.2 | 14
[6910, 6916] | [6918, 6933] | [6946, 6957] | 0.59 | 13.7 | 13.6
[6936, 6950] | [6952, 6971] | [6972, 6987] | 0.75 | 13.2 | 15.1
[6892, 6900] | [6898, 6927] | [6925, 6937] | -0.59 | 13.8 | 13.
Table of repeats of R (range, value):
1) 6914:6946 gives 13.1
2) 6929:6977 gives 13.6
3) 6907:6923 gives 13.6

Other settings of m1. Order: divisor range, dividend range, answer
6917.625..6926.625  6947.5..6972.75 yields 1.05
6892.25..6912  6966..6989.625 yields 1.05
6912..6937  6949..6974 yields 1.05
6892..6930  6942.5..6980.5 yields 1.03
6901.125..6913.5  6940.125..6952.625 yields 0.94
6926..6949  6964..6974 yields 1.08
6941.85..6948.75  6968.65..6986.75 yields 1.12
